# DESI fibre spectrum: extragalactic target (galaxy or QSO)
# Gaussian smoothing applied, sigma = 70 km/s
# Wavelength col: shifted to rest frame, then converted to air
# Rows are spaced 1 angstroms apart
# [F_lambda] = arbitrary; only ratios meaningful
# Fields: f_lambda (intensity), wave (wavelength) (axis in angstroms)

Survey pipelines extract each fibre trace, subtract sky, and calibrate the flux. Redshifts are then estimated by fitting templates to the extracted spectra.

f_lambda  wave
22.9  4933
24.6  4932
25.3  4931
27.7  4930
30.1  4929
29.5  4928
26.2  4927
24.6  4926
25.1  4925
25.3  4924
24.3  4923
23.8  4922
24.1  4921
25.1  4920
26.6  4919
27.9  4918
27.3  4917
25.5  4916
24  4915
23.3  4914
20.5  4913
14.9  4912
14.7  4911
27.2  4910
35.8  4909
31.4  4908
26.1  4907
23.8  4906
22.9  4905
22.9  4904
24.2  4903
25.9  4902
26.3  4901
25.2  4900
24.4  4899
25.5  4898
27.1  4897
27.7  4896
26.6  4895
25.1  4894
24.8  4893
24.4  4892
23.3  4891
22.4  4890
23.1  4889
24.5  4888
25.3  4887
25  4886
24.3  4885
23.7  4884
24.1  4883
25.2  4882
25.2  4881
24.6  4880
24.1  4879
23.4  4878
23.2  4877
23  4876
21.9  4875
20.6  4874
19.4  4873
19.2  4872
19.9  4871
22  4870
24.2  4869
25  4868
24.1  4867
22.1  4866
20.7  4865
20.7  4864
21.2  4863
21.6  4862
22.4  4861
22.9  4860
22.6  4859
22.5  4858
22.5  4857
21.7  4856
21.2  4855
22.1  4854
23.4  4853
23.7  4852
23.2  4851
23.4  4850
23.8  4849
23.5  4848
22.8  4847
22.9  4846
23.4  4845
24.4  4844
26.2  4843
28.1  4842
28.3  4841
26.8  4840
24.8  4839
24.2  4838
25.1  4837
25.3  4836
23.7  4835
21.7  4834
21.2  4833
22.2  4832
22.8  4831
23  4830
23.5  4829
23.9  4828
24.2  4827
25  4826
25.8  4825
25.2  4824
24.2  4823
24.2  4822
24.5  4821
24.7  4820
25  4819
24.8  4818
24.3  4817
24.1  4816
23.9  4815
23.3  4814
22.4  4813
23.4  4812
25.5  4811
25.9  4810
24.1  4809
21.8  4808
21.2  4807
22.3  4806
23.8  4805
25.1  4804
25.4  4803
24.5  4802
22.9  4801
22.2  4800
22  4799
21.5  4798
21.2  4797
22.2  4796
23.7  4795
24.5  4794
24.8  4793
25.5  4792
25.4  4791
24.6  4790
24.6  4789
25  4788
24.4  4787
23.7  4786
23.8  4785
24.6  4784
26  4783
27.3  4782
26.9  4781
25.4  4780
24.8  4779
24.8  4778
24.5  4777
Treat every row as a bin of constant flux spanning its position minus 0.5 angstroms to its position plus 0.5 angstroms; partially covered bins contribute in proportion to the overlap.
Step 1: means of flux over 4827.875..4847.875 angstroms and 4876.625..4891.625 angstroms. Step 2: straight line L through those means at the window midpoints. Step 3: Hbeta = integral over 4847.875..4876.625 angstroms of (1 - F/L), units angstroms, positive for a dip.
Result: 2.3 angstroms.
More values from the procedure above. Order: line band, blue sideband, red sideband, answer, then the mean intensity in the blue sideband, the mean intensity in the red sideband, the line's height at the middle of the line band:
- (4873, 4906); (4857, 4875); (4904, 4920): -1.4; 21.9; 24.7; 23.3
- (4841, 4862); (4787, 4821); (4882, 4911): 1.0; 23.8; 25.3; 24.6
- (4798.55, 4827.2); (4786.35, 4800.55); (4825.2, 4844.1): 0.1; 23.7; 24.5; 24.1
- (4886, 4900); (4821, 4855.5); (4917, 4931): 0.3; 24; 26.2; 25.4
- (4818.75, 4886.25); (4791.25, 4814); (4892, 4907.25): 2.5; 23.5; 25.2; 24.4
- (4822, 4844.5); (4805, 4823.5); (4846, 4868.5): -1.2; 23.9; 22.6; 23.3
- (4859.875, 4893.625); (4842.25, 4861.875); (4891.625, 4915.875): 1.3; 23.1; 24.8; 23.9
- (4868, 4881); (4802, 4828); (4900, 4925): 1.2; 24.2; 24.8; 24.5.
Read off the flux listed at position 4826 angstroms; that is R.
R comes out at 25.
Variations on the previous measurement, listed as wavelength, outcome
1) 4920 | 25.1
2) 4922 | 23.8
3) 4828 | 23.9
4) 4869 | 24.2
